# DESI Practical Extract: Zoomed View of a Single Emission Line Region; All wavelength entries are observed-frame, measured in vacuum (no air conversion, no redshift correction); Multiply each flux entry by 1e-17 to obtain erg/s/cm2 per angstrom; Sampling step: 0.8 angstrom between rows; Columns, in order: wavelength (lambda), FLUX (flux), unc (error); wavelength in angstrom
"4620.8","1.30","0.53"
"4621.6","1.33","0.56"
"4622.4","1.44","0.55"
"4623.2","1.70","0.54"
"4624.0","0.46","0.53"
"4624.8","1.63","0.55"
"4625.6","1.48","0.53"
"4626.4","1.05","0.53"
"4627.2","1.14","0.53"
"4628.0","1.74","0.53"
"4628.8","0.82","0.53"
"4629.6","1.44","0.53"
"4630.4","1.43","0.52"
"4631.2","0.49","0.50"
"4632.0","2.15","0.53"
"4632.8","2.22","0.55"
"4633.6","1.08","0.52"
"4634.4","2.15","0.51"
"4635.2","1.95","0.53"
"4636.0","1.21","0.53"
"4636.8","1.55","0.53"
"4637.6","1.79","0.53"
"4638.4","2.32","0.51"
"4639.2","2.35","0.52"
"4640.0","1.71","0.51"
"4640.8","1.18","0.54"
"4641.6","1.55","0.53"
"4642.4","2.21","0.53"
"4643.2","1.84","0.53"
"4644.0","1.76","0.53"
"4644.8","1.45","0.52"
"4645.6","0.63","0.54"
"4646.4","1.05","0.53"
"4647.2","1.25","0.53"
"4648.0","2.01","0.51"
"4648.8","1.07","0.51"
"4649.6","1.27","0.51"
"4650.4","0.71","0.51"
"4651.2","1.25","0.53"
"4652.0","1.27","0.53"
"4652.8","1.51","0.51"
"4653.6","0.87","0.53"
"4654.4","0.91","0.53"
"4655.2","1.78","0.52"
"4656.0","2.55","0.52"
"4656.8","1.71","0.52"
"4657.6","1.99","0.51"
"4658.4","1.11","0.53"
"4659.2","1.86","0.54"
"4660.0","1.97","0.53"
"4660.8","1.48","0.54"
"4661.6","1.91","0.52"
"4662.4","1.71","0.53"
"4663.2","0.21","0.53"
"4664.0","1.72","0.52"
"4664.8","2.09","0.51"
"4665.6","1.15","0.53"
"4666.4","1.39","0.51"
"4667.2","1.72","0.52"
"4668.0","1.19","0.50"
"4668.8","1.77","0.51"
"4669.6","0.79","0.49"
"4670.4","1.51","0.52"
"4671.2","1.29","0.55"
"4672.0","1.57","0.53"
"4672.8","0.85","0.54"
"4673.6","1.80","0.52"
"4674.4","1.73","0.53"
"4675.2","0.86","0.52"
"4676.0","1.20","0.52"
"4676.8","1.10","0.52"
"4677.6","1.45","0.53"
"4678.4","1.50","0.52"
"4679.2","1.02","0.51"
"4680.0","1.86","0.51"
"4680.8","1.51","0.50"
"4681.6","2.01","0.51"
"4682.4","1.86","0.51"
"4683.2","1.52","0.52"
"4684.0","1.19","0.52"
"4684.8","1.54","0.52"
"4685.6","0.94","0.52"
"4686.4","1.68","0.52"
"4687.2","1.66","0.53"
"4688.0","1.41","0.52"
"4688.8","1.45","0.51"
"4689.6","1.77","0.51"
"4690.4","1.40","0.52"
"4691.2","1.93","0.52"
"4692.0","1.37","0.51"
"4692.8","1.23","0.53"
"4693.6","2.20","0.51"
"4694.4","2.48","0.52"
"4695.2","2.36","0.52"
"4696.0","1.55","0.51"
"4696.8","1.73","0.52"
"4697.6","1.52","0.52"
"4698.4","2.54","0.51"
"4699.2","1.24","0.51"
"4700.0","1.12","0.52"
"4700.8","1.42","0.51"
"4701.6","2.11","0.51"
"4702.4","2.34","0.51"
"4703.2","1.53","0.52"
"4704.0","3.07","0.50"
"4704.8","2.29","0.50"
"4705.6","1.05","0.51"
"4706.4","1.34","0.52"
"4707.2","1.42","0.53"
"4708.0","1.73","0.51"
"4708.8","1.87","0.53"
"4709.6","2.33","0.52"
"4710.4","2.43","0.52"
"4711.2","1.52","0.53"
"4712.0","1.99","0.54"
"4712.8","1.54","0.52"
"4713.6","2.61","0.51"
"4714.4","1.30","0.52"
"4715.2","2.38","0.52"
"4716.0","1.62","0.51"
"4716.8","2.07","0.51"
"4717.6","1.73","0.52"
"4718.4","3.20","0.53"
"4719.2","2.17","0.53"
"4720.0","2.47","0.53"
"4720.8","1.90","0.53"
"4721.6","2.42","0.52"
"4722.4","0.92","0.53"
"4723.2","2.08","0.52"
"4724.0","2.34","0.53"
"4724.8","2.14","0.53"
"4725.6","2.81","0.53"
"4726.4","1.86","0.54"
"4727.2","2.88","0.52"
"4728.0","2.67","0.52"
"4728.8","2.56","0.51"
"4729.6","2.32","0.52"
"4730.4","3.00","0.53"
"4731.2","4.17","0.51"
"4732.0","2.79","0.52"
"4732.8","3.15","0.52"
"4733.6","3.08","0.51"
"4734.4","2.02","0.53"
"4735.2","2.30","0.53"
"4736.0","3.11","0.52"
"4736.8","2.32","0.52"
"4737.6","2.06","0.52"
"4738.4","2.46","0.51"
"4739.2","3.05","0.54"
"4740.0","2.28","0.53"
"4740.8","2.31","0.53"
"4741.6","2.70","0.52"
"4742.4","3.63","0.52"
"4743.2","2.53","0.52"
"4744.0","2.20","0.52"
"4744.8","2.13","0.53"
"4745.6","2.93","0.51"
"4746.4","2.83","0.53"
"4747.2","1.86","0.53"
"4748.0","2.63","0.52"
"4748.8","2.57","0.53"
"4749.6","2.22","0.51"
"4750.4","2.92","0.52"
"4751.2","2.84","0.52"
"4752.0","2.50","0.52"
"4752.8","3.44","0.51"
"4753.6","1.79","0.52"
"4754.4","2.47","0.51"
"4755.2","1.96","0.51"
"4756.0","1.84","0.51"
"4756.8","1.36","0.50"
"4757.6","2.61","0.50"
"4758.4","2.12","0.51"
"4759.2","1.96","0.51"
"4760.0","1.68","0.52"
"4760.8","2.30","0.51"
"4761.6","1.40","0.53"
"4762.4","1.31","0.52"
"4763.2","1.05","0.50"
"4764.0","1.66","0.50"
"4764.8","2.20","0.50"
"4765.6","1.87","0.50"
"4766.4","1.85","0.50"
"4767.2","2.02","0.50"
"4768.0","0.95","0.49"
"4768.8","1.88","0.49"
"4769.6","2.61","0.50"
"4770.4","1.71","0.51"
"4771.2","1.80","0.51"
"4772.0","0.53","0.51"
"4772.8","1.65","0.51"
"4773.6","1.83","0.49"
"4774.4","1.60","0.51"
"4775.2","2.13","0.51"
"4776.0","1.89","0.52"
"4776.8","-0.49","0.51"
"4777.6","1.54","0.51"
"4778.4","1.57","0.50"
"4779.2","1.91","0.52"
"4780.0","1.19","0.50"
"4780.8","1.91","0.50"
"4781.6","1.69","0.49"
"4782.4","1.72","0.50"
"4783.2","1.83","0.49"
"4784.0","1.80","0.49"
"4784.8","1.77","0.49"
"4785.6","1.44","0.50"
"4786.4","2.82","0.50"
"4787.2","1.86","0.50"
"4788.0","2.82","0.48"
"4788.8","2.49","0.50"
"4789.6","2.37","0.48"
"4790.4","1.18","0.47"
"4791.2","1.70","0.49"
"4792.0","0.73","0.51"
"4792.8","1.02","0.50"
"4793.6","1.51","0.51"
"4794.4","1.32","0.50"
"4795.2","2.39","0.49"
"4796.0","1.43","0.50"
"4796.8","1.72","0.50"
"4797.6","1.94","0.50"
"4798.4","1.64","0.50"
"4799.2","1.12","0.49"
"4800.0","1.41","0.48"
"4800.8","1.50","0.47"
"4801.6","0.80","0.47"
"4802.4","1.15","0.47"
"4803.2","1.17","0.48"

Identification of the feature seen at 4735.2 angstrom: Mg II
